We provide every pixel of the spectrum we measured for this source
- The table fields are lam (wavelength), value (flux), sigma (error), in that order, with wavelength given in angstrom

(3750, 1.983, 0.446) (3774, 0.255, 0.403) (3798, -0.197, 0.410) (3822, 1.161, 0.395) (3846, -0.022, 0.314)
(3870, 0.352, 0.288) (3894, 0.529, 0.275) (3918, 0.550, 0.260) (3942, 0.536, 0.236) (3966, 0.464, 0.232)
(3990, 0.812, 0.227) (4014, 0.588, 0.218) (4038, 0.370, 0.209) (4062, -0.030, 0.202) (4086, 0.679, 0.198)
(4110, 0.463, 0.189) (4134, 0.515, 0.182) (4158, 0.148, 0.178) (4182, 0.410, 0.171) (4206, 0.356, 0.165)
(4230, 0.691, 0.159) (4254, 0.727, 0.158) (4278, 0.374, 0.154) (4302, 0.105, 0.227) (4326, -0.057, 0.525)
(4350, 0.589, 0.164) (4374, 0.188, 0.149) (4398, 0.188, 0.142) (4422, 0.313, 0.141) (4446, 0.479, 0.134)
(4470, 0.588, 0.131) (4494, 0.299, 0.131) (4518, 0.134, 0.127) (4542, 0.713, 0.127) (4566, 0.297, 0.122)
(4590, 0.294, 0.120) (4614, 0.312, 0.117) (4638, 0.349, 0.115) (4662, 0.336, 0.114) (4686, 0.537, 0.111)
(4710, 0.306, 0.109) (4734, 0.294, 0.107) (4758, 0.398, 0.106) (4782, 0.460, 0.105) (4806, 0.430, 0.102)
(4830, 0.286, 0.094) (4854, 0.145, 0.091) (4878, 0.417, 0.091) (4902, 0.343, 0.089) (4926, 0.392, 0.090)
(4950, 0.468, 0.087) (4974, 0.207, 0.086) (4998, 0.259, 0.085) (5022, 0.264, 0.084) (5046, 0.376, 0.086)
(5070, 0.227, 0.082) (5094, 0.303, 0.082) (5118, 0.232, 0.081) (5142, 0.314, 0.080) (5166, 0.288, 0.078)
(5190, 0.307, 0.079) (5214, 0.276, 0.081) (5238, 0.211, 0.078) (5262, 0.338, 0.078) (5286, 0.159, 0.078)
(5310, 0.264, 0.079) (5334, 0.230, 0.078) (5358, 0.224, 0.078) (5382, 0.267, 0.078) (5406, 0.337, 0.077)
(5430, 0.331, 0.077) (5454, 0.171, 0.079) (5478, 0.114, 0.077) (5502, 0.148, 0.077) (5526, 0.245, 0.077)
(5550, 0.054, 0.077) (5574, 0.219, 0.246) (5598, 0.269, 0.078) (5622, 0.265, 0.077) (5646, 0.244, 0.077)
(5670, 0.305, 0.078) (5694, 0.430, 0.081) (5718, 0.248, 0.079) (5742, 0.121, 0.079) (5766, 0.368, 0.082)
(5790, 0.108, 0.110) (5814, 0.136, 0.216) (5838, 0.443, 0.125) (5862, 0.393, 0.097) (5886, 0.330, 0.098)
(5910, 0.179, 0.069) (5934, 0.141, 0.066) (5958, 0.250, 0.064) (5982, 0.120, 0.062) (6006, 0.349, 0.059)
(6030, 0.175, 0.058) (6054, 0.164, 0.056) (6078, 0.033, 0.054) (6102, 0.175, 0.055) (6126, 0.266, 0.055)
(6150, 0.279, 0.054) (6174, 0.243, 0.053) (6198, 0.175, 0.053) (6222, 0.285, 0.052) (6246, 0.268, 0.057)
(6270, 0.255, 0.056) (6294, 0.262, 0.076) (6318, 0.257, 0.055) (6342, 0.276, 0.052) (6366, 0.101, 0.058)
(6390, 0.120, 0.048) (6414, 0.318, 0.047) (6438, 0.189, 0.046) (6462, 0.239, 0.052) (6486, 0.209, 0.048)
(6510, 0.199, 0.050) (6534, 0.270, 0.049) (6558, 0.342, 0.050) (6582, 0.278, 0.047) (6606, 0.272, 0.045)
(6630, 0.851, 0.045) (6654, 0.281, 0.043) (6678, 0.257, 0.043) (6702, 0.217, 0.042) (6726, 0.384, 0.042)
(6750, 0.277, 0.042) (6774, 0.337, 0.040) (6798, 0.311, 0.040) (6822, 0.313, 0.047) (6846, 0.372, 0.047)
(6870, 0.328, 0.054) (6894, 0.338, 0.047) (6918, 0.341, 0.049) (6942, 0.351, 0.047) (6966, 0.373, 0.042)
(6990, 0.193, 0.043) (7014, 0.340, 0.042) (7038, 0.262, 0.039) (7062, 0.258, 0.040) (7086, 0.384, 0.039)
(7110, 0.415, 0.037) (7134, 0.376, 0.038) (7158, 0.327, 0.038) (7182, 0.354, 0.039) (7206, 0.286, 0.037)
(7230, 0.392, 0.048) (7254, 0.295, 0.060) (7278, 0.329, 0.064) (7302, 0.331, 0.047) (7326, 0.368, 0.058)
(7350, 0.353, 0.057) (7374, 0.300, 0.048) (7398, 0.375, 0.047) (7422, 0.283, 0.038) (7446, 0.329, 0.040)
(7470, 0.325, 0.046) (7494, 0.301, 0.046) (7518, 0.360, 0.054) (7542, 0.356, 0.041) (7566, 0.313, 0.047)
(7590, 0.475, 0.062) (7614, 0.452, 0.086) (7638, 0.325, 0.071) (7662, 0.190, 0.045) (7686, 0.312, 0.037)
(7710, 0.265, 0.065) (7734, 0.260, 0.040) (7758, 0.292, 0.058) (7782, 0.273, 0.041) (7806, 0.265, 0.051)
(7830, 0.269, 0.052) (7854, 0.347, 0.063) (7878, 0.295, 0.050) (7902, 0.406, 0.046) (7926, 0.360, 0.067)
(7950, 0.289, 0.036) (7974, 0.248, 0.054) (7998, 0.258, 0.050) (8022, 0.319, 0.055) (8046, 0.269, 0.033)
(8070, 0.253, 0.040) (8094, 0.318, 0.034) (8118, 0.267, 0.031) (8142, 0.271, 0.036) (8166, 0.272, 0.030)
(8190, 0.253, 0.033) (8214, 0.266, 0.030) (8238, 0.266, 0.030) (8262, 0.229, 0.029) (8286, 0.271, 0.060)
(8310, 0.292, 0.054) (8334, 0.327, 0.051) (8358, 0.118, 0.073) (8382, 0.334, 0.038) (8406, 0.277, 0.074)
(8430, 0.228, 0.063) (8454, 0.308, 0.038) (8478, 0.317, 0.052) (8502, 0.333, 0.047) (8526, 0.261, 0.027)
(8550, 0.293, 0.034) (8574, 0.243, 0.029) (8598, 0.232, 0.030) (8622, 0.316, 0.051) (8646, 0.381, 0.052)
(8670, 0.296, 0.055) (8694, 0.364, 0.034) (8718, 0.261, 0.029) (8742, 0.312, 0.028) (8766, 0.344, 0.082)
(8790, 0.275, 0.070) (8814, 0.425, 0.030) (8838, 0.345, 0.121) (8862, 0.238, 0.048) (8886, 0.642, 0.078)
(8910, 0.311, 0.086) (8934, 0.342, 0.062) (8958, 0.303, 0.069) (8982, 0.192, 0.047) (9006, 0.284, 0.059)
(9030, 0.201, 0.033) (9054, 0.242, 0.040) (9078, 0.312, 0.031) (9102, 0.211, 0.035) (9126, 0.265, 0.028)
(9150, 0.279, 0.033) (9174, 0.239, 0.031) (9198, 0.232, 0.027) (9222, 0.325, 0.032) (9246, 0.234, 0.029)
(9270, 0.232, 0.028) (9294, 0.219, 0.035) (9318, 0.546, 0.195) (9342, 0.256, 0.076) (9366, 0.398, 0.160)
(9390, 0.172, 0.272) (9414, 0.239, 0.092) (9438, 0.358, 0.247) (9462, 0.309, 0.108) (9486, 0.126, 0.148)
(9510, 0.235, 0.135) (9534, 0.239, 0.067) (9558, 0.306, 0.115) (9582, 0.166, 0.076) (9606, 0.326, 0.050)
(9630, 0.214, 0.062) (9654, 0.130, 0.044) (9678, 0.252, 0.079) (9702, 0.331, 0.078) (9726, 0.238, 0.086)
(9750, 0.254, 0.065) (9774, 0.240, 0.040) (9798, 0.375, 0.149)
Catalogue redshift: 0.78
